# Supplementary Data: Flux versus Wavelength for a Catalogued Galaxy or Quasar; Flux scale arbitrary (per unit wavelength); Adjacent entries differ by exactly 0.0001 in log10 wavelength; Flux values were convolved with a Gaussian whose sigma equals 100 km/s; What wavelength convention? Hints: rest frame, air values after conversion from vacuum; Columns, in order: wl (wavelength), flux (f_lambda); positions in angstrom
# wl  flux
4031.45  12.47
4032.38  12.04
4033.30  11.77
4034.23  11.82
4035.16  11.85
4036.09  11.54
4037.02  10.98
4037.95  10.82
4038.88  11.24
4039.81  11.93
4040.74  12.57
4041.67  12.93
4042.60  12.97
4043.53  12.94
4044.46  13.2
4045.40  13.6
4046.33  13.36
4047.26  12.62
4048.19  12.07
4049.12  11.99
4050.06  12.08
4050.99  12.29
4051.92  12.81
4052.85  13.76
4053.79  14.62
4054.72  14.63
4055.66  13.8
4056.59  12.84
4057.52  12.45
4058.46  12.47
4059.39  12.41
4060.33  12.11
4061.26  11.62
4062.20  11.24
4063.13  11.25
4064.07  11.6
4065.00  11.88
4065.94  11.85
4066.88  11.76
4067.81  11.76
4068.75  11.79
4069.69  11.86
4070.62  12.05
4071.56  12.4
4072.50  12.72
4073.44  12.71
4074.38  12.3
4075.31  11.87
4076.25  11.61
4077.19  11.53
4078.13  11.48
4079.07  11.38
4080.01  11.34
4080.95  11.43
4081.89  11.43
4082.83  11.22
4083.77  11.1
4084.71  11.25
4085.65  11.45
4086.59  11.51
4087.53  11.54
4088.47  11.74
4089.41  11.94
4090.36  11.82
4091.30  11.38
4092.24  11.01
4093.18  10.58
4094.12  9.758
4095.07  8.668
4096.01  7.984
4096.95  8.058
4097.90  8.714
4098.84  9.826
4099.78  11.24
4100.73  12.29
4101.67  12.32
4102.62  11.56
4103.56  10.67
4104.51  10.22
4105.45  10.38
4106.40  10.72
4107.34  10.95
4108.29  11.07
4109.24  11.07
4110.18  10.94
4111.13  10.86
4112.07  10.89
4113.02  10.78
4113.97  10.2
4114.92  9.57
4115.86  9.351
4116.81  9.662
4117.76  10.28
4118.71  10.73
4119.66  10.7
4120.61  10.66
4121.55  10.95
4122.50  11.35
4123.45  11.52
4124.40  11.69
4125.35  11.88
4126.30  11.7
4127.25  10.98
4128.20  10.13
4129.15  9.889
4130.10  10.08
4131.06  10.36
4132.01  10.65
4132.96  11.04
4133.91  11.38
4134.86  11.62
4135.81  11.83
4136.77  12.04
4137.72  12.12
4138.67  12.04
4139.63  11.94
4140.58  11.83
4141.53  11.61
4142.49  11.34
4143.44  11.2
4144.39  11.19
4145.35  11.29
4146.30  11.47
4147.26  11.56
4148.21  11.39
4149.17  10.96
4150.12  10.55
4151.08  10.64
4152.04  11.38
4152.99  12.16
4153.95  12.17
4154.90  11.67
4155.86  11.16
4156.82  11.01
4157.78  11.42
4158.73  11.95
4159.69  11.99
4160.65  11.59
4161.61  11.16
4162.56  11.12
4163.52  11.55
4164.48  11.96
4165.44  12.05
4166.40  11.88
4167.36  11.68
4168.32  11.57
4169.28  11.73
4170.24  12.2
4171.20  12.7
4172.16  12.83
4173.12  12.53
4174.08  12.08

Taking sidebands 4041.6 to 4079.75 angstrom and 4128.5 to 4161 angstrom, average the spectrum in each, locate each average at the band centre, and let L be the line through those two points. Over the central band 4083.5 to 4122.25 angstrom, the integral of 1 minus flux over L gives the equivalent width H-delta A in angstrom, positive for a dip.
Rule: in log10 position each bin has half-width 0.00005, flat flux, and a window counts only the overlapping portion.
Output 4.0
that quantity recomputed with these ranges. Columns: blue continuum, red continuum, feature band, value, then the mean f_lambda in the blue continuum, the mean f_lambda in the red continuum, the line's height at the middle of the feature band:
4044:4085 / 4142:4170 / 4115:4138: 1.59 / 12.2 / 11.5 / 11.7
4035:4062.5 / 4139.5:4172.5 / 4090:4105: 2.15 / 12.5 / 11.6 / 12.1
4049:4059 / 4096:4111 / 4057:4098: 1.81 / 13.1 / 10.6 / 11.9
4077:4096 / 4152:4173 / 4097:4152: 2.33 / 11.1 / 11.8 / 11.4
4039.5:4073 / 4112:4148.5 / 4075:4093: 0.76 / 12.5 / 11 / 12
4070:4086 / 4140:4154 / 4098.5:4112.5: 0.69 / 11.7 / 11.4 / 11.6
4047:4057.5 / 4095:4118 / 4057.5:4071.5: 0.63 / 13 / 10.4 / 12.4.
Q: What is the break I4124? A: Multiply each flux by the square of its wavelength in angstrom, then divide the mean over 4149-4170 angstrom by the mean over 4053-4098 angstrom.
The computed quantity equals 1.03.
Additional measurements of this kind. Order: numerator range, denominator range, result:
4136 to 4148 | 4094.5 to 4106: 1.17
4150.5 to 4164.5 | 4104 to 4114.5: 1.10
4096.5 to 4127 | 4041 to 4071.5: 0.88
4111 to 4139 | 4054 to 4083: 0.93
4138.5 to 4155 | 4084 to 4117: 1.10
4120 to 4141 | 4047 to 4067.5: 0.94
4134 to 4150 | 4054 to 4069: 0.98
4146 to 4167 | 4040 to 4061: 0.94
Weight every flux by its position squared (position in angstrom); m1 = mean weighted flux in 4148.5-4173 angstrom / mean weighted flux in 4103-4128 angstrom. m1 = 1.1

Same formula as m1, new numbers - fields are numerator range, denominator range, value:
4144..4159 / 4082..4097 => 1.09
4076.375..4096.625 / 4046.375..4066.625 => 0.89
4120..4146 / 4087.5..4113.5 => 1.07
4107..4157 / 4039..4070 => 0.92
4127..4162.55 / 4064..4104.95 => 1.04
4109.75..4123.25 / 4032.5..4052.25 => 0.89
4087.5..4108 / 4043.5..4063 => 0.85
